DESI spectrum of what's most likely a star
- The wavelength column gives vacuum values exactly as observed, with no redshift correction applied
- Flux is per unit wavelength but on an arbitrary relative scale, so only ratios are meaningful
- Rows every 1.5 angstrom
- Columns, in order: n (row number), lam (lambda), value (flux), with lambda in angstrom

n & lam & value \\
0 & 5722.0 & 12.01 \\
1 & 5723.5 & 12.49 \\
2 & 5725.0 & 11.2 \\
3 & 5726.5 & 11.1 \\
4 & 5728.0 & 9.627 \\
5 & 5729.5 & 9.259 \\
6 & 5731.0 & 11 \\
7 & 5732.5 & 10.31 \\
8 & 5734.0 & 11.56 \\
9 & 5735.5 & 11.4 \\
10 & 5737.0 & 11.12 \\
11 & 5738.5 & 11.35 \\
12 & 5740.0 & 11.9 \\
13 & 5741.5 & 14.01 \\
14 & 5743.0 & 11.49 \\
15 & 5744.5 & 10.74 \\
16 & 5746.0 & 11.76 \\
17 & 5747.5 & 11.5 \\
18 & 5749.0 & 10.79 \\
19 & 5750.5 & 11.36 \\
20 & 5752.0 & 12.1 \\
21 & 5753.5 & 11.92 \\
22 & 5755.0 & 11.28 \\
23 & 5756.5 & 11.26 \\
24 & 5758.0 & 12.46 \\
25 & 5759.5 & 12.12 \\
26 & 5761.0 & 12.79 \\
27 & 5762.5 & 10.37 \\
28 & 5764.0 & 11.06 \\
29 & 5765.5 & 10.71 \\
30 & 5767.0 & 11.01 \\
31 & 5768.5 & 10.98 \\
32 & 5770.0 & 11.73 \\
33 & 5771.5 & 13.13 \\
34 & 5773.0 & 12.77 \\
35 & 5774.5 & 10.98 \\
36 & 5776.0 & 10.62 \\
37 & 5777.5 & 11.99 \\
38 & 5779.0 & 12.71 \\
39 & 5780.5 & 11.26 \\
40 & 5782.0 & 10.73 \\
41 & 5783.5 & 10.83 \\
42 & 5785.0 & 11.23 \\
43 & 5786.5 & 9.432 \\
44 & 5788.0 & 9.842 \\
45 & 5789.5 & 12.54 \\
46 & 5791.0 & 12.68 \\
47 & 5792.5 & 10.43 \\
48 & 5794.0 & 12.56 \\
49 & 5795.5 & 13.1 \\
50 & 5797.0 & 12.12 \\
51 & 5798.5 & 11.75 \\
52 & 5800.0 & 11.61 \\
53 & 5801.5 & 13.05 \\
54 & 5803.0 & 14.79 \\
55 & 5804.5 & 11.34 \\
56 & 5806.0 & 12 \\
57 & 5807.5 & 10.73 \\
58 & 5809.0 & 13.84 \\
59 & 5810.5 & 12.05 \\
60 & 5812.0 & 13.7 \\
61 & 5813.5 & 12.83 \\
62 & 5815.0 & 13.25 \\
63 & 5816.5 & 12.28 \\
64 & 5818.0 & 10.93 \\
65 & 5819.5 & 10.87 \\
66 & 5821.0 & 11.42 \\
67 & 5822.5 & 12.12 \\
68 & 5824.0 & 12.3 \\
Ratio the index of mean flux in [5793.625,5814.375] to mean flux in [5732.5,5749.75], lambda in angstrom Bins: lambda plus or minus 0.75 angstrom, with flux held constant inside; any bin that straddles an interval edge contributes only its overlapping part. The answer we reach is 1.09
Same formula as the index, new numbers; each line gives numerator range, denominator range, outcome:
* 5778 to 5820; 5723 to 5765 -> 1.05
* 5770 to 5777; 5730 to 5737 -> 1.08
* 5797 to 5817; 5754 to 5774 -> 1.08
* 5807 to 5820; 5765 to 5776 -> 1.07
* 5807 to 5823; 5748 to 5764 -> 1.05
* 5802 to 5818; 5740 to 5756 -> 1.08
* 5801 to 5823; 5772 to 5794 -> 1.09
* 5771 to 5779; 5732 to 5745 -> 1.03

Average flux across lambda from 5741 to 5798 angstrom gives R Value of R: 11.6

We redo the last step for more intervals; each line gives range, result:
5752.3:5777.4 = 11.6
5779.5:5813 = 11.9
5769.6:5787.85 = 11.4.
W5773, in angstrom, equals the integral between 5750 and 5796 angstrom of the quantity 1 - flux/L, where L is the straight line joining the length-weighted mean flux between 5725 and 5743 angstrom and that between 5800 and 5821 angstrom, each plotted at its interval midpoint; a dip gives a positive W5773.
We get 0.9 angstrom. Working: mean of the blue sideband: 11.2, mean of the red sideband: 12.4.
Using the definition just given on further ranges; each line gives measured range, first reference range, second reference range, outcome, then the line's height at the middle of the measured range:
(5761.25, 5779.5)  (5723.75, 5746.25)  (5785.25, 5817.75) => 0.3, 11.7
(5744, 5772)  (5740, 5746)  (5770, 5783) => 0.9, 11.9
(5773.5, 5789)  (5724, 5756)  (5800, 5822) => 1.1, 11.9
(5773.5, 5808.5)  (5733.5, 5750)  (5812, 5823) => 0.6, 11.9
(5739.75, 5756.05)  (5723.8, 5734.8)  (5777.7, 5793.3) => -1.3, 10.8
